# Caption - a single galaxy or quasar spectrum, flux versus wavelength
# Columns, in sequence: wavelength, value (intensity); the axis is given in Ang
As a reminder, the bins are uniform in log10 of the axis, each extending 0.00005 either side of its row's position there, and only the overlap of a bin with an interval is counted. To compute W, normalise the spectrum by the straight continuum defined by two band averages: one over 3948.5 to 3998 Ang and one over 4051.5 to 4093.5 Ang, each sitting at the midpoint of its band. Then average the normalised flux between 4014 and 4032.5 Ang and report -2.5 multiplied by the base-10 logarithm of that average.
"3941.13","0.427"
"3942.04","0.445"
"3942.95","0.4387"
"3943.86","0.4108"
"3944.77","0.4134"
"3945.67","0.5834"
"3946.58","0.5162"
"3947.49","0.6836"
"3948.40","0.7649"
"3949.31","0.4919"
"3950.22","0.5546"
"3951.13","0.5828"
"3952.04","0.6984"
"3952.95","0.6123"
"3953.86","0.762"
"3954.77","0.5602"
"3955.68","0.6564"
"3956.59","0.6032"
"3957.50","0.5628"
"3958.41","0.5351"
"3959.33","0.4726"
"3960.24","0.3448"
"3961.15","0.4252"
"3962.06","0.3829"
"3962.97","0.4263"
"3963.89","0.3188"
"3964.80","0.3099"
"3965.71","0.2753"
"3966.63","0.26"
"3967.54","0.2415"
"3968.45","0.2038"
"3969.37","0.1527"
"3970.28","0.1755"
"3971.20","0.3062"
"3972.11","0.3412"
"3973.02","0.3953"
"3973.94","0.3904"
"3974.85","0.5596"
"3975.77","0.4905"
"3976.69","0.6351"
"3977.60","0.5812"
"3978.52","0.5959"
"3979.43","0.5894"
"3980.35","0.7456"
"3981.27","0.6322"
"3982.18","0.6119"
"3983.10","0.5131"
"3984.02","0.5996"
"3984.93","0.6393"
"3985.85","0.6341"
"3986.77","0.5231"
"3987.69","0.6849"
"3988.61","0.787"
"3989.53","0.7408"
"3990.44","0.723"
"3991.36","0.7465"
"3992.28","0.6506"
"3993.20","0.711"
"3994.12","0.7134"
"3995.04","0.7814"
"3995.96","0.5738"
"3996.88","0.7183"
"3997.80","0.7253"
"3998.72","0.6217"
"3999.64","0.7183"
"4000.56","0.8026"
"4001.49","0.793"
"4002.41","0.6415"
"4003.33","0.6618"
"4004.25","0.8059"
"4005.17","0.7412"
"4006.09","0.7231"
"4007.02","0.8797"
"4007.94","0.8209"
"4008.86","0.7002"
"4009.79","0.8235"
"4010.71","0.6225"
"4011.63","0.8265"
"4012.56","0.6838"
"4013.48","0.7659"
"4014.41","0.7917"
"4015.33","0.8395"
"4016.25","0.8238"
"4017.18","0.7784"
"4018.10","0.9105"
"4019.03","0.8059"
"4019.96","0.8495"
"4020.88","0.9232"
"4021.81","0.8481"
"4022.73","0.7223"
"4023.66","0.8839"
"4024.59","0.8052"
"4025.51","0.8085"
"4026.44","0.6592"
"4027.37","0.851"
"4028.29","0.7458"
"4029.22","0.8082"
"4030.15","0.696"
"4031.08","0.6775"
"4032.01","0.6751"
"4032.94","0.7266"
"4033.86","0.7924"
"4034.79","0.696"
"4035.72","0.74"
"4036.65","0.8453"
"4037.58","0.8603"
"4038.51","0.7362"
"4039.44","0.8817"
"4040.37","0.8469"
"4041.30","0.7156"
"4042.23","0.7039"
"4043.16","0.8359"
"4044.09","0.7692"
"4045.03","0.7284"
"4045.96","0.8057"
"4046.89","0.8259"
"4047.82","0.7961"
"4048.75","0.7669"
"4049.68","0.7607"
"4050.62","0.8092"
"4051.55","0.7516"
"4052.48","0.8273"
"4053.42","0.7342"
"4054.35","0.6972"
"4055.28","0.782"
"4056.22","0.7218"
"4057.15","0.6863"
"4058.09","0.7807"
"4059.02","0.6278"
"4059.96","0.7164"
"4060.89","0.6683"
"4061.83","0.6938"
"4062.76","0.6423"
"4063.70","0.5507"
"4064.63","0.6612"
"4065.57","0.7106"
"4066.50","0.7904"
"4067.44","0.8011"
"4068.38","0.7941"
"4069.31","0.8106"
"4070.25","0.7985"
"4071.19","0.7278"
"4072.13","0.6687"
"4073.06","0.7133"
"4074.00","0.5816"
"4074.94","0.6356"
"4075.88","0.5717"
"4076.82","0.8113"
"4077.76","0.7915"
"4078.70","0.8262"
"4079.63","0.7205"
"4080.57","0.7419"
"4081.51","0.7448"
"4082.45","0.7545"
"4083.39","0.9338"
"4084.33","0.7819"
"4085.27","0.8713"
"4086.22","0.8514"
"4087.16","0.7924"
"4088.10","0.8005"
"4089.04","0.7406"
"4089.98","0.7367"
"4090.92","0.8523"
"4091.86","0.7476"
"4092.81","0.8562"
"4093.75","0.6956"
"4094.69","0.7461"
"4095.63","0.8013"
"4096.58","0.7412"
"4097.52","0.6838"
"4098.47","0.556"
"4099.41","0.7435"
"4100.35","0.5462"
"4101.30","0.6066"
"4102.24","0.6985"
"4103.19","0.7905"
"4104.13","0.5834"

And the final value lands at -0.23 mag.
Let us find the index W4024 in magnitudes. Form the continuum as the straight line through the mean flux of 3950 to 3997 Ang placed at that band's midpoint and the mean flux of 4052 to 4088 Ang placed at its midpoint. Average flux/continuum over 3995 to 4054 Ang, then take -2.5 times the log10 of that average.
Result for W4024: -0.20 mag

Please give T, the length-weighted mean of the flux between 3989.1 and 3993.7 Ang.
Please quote 0.715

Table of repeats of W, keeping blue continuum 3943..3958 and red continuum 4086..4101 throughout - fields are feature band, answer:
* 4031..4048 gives -0.14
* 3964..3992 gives 0.23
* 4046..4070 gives -0.06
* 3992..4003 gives -0.11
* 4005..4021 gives -0.21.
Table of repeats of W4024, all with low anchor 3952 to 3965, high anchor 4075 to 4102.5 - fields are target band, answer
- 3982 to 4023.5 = -0.24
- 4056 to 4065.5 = 0.03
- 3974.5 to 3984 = -0.09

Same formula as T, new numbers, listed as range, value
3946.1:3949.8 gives 0.613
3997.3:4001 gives 0.717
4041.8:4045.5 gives 0.759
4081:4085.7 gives 0.816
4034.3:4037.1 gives 0.76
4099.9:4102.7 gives 0.617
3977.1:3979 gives 0.592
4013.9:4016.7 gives 0.819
